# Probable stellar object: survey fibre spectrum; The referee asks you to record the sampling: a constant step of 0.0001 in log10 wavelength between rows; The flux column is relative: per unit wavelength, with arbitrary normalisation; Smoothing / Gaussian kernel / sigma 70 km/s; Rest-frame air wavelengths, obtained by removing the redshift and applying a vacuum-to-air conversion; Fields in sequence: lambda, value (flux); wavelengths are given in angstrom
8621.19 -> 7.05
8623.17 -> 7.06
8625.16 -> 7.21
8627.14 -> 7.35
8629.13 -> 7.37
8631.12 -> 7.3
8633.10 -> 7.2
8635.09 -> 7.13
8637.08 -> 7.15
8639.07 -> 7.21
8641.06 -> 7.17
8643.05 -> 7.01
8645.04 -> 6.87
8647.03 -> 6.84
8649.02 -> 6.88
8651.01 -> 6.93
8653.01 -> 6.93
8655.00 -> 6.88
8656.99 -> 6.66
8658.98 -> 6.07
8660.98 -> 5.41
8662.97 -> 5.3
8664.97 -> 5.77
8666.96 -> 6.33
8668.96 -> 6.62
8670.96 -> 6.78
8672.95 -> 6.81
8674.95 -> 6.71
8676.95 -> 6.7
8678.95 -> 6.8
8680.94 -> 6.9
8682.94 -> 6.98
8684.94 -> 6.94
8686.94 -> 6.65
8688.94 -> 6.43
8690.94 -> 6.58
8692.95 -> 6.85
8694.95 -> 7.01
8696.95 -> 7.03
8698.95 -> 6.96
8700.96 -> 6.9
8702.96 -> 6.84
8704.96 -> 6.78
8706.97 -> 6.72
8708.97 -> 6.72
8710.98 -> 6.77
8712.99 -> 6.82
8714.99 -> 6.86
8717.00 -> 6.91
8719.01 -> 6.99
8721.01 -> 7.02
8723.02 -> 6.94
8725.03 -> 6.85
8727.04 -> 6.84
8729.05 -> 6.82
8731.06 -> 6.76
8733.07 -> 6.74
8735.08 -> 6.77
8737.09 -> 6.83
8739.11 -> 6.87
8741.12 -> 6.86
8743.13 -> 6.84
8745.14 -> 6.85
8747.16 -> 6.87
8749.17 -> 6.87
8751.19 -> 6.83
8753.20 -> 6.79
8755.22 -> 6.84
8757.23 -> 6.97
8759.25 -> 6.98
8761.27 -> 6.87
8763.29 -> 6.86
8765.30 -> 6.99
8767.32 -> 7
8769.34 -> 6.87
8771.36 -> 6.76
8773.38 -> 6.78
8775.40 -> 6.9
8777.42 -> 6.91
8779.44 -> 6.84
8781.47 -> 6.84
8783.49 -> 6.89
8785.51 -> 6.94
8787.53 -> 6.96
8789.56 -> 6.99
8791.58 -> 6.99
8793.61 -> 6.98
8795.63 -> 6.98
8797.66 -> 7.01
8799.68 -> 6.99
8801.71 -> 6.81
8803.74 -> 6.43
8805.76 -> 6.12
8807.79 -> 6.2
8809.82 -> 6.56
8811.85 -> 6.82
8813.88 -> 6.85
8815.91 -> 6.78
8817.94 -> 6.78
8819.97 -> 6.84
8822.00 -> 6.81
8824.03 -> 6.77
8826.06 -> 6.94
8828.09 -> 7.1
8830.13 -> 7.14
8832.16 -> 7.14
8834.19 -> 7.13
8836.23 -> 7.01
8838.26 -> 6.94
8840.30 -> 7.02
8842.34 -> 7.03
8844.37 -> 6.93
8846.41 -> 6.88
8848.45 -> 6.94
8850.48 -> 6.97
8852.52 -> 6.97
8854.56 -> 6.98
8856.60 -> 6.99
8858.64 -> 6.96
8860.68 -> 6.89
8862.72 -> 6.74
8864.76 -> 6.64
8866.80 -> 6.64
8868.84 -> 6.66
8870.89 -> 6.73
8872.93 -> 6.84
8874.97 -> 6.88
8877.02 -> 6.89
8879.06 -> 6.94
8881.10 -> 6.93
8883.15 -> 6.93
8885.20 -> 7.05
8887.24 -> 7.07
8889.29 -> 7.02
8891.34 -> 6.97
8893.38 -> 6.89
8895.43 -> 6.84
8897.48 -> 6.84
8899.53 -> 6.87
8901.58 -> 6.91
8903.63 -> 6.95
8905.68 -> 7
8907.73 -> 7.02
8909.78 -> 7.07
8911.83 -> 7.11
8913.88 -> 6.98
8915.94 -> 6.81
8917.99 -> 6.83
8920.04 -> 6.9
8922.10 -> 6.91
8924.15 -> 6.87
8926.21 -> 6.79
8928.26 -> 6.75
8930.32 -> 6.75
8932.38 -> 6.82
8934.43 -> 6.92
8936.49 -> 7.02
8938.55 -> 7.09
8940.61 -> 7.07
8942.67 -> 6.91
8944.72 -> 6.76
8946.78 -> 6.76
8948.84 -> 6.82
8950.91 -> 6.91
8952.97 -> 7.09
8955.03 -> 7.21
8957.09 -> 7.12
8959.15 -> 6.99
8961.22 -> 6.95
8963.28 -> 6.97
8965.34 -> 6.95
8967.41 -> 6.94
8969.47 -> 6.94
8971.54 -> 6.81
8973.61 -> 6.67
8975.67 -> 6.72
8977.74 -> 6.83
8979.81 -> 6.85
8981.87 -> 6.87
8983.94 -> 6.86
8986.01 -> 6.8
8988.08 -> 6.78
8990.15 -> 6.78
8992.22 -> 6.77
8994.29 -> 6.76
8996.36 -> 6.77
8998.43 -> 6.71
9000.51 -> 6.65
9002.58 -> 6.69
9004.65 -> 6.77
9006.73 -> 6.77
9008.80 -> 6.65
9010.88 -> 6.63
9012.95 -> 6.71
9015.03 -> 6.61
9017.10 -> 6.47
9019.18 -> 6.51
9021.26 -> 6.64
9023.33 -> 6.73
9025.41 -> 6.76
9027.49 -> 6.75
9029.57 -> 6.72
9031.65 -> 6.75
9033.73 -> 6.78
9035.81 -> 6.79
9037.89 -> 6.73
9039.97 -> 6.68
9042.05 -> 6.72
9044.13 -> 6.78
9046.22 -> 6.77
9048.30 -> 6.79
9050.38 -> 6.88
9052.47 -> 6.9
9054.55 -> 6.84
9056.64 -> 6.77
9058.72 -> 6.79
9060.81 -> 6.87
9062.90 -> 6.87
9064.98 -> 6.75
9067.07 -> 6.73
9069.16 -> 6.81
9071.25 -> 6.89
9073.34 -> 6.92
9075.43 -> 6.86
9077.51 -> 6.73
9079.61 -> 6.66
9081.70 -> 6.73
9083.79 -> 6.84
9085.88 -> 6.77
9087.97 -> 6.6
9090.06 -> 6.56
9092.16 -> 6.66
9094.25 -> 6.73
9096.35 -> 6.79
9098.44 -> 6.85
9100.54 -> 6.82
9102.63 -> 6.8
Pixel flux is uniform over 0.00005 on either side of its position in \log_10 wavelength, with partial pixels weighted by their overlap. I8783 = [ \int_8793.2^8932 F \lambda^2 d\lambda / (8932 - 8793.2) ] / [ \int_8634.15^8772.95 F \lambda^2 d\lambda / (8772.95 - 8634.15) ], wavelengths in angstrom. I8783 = 1.1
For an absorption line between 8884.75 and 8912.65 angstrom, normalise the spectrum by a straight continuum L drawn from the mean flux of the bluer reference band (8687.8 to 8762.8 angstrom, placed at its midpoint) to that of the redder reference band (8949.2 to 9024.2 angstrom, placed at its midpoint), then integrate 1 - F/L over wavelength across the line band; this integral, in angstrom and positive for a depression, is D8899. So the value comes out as -0.6 angstrom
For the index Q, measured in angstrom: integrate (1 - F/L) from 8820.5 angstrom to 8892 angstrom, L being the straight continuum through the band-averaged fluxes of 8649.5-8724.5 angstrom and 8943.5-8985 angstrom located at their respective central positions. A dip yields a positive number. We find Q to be -1.1 angstrom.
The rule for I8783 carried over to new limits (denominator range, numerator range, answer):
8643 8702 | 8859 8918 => 1.09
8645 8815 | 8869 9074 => 1.07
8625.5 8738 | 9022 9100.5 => 1.09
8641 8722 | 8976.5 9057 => 1.08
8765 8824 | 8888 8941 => 1.04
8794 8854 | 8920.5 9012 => 1.03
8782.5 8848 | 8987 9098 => 1.03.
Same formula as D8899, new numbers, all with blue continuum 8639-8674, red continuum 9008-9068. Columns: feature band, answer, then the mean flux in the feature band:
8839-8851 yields -0.56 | 6.96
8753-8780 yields -1.11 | 6.89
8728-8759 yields -1.10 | 6.84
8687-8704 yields -0.60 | 6.82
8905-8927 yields -0.84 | 6.94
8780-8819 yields -0.92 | 6.78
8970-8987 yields -0.24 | 6.8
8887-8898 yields -0.43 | 6.93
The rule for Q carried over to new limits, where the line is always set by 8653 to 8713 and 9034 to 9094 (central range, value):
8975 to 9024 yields 0.2 angstrom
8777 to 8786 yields -0.3 angstrom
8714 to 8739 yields -0.8 angstrom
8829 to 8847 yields -0.9 angstrom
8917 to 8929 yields -0.2 angstrom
